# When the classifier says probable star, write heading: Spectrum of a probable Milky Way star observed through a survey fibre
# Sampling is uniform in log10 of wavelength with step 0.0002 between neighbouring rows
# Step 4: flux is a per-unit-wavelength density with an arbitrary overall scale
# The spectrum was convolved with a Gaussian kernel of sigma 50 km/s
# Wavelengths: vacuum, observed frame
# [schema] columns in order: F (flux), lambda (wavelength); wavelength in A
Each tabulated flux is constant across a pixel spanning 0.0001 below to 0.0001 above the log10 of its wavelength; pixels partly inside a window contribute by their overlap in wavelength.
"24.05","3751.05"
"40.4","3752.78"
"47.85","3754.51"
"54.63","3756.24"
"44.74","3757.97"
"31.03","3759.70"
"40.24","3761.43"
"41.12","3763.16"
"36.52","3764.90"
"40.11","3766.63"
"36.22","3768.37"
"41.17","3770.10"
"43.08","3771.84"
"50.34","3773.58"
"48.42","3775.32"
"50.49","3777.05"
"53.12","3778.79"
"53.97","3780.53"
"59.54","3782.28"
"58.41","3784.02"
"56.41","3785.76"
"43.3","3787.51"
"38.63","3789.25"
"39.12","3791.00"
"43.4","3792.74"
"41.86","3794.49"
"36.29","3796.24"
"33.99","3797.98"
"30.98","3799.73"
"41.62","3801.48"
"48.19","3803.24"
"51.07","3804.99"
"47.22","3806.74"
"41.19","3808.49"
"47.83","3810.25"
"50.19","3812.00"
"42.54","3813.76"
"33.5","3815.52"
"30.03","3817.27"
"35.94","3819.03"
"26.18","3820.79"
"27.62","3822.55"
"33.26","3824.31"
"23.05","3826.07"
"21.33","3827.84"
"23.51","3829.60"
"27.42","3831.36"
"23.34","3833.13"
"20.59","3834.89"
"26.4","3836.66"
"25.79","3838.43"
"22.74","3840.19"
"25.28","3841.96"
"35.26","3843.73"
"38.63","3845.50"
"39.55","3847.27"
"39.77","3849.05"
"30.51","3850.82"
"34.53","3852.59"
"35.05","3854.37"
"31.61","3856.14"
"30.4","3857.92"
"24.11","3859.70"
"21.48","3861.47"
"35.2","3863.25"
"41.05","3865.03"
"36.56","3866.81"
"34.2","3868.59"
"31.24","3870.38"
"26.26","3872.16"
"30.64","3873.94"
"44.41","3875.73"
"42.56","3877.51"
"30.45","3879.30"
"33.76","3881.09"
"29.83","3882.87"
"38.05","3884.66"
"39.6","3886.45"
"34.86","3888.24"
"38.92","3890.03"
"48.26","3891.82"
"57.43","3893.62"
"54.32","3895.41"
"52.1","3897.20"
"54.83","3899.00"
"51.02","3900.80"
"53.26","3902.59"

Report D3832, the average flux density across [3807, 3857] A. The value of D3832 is 32.1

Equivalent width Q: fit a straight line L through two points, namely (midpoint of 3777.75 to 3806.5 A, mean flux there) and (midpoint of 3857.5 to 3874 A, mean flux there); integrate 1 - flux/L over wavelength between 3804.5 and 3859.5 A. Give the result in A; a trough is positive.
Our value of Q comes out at 7.5 A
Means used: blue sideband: 45.7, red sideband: 31.2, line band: 32.7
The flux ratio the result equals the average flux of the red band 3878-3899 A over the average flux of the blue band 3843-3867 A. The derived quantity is 1.3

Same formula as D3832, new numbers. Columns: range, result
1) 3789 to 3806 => 40.6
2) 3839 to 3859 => 32.8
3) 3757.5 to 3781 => 43.4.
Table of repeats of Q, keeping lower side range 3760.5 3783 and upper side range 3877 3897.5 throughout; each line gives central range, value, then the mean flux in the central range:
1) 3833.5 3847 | 4.7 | 28.2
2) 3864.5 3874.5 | 2.1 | 33.1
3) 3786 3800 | 1.6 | 39.6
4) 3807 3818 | 0.7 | 41.4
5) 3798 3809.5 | 0.4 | 42.7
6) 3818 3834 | 6.1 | 26.9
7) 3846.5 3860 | 2.9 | 33.5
